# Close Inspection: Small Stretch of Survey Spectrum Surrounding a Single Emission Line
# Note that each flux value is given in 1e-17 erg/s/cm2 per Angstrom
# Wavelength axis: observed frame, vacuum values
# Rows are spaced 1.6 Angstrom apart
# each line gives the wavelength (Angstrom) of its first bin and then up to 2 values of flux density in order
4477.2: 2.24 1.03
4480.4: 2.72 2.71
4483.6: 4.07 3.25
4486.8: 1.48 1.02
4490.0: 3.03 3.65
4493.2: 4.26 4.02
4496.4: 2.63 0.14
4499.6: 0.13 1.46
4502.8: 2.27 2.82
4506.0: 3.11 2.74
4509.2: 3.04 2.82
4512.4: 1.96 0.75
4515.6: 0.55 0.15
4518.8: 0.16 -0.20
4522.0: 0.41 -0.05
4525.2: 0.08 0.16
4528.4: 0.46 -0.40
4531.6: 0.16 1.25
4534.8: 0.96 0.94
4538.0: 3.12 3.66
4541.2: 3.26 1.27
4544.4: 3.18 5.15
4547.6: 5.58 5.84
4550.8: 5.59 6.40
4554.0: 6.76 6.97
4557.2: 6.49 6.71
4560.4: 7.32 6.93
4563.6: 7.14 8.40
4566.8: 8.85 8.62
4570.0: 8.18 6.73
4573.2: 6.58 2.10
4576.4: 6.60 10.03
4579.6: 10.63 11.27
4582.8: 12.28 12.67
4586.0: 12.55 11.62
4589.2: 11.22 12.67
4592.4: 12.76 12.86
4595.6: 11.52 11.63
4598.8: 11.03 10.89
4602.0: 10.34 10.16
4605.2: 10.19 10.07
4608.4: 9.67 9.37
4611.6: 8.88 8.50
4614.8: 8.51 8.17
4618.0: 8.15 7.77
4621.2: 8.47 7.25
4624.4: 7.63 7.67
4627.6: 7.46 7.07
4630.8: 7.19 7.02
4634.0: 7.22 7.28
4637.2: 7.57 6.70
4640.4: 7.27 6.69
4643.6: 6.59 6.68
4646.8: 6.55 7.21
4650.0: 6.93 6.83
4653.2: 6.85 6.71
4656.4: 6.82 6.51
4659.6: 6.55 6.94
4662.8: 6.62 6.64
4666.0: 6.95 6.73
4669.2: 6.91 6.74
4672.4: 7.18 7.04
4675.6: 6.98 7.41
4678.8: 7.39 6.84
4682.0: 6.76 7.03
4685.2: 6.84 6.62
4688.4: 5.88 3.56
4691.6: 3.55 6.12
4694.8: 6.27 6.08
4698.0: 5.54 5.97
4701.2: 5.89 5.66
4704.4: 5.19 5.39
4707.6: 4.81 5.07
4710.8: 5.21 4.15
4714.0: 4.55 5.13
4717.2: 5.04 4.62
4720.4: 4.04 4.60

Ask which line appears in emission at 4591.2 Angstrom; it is Ly-alpha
